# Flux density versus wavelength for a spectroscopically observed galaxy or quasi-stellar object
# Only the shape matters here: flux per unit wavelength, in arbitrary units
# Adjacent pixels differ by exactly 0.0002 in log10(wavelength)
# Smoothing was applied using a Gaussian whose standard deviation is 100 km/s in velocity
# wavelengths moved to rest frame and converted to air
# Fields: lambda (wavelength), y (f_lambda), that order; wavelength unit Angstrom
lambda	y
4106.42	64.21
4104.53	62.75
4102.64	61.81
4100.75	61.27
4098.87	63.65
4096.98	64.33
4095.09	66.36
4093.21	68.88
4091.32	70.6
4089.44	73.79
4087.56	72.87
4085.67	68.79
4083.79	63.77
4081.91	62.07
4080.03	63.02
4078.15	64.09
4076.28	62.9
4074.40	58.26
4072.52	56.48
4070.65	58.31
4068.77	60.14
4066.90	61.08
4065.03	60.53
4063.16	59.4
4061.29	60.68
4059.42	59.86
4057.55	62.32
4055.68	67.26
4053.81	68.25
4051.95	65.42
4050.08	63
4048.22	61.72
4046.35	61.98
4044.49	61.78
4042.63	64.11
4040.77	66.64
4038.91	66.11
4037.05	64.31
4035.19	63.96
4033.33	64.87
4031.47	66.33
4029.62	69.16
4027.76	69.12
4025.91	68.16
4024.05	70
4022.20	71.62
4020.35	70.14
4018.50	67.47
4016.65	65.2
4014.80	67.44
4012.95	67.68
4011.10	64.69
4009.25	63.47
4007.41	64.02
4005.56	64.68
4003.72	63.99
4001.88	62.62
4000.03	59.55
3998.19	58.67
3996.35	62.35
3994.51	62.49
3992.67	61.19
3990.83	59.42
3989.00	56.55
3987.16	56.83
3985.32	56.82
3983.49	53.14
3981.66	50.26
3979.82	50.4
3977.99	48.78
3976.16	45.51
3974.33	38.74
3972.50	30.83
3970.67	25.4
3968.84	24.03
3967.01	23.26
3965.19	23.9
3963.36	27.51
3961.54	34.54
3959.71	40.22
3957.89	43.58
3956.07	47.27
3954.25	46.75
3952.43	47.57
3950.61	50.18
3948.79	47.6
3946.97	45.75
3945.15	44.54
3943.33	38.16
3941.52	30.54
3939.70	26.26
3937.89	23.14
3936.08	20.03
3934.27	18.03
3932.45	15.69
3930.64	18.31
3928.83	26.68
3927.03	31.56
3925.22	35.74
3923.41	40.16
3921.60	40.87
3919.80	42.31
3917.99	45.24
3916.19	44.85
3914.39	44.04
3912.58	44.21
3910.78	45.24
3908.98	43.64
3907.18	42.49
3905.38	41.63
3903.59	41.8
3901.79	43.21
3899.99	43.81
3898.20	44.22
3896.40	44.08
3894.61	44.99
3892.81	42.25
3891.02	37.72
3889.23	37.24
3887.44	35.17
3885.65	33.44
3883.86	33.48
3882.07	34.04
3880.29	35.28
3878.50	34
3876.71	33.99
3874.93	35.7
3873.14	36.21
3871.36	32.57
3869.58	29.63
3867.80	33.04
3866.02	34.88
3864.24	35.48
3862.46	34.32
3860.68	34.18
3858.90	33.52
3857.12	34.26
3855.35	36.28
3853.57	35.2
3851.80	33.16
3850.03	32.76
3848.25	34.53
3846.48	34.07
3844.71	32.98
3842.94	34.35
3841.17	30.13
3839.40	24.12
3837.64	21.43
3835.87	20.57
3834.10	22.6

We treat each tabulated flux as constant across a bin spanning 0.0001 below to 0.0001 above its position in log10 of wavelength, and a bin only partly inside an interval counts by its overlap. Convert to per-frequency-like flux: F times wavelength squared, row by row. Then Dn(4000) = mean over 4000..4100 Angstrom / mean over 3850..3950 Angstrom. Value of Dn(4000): 1.9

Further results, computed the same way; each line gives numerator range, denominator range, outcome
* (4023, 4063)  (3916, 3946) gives 2.18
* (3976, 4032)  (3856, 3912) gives 1.75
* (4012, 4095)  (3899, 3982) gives 1.84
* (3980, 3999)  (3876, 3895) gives 1.67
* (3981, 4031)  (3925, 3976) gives 1.96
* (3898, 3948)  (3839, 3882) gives 1.12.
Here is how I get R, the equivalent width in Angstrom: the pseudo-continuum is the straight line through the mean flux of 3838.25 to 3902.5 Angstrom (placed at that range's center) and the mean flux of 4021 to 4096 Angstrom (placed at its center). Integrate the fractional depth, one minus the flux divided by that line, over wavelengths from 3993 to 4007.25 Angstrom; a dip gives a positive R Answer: -1.7 Angstrom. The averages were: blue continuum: 35.4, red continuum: 64.7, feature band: 62.1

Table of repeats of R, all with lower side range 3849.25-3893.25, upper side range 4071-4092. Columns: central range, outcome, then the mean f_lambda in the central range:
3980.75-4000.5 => -2.3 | 57.9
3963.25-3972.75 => 4.5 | 25.3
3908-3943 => 7.0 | 33.6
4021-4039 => -3.1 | 67.5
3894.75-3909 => -1.5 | 43.2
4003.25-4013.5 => -1.9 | 64.7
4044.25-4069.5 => -0.5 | 62.4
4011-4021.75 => -2.3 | 67.5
